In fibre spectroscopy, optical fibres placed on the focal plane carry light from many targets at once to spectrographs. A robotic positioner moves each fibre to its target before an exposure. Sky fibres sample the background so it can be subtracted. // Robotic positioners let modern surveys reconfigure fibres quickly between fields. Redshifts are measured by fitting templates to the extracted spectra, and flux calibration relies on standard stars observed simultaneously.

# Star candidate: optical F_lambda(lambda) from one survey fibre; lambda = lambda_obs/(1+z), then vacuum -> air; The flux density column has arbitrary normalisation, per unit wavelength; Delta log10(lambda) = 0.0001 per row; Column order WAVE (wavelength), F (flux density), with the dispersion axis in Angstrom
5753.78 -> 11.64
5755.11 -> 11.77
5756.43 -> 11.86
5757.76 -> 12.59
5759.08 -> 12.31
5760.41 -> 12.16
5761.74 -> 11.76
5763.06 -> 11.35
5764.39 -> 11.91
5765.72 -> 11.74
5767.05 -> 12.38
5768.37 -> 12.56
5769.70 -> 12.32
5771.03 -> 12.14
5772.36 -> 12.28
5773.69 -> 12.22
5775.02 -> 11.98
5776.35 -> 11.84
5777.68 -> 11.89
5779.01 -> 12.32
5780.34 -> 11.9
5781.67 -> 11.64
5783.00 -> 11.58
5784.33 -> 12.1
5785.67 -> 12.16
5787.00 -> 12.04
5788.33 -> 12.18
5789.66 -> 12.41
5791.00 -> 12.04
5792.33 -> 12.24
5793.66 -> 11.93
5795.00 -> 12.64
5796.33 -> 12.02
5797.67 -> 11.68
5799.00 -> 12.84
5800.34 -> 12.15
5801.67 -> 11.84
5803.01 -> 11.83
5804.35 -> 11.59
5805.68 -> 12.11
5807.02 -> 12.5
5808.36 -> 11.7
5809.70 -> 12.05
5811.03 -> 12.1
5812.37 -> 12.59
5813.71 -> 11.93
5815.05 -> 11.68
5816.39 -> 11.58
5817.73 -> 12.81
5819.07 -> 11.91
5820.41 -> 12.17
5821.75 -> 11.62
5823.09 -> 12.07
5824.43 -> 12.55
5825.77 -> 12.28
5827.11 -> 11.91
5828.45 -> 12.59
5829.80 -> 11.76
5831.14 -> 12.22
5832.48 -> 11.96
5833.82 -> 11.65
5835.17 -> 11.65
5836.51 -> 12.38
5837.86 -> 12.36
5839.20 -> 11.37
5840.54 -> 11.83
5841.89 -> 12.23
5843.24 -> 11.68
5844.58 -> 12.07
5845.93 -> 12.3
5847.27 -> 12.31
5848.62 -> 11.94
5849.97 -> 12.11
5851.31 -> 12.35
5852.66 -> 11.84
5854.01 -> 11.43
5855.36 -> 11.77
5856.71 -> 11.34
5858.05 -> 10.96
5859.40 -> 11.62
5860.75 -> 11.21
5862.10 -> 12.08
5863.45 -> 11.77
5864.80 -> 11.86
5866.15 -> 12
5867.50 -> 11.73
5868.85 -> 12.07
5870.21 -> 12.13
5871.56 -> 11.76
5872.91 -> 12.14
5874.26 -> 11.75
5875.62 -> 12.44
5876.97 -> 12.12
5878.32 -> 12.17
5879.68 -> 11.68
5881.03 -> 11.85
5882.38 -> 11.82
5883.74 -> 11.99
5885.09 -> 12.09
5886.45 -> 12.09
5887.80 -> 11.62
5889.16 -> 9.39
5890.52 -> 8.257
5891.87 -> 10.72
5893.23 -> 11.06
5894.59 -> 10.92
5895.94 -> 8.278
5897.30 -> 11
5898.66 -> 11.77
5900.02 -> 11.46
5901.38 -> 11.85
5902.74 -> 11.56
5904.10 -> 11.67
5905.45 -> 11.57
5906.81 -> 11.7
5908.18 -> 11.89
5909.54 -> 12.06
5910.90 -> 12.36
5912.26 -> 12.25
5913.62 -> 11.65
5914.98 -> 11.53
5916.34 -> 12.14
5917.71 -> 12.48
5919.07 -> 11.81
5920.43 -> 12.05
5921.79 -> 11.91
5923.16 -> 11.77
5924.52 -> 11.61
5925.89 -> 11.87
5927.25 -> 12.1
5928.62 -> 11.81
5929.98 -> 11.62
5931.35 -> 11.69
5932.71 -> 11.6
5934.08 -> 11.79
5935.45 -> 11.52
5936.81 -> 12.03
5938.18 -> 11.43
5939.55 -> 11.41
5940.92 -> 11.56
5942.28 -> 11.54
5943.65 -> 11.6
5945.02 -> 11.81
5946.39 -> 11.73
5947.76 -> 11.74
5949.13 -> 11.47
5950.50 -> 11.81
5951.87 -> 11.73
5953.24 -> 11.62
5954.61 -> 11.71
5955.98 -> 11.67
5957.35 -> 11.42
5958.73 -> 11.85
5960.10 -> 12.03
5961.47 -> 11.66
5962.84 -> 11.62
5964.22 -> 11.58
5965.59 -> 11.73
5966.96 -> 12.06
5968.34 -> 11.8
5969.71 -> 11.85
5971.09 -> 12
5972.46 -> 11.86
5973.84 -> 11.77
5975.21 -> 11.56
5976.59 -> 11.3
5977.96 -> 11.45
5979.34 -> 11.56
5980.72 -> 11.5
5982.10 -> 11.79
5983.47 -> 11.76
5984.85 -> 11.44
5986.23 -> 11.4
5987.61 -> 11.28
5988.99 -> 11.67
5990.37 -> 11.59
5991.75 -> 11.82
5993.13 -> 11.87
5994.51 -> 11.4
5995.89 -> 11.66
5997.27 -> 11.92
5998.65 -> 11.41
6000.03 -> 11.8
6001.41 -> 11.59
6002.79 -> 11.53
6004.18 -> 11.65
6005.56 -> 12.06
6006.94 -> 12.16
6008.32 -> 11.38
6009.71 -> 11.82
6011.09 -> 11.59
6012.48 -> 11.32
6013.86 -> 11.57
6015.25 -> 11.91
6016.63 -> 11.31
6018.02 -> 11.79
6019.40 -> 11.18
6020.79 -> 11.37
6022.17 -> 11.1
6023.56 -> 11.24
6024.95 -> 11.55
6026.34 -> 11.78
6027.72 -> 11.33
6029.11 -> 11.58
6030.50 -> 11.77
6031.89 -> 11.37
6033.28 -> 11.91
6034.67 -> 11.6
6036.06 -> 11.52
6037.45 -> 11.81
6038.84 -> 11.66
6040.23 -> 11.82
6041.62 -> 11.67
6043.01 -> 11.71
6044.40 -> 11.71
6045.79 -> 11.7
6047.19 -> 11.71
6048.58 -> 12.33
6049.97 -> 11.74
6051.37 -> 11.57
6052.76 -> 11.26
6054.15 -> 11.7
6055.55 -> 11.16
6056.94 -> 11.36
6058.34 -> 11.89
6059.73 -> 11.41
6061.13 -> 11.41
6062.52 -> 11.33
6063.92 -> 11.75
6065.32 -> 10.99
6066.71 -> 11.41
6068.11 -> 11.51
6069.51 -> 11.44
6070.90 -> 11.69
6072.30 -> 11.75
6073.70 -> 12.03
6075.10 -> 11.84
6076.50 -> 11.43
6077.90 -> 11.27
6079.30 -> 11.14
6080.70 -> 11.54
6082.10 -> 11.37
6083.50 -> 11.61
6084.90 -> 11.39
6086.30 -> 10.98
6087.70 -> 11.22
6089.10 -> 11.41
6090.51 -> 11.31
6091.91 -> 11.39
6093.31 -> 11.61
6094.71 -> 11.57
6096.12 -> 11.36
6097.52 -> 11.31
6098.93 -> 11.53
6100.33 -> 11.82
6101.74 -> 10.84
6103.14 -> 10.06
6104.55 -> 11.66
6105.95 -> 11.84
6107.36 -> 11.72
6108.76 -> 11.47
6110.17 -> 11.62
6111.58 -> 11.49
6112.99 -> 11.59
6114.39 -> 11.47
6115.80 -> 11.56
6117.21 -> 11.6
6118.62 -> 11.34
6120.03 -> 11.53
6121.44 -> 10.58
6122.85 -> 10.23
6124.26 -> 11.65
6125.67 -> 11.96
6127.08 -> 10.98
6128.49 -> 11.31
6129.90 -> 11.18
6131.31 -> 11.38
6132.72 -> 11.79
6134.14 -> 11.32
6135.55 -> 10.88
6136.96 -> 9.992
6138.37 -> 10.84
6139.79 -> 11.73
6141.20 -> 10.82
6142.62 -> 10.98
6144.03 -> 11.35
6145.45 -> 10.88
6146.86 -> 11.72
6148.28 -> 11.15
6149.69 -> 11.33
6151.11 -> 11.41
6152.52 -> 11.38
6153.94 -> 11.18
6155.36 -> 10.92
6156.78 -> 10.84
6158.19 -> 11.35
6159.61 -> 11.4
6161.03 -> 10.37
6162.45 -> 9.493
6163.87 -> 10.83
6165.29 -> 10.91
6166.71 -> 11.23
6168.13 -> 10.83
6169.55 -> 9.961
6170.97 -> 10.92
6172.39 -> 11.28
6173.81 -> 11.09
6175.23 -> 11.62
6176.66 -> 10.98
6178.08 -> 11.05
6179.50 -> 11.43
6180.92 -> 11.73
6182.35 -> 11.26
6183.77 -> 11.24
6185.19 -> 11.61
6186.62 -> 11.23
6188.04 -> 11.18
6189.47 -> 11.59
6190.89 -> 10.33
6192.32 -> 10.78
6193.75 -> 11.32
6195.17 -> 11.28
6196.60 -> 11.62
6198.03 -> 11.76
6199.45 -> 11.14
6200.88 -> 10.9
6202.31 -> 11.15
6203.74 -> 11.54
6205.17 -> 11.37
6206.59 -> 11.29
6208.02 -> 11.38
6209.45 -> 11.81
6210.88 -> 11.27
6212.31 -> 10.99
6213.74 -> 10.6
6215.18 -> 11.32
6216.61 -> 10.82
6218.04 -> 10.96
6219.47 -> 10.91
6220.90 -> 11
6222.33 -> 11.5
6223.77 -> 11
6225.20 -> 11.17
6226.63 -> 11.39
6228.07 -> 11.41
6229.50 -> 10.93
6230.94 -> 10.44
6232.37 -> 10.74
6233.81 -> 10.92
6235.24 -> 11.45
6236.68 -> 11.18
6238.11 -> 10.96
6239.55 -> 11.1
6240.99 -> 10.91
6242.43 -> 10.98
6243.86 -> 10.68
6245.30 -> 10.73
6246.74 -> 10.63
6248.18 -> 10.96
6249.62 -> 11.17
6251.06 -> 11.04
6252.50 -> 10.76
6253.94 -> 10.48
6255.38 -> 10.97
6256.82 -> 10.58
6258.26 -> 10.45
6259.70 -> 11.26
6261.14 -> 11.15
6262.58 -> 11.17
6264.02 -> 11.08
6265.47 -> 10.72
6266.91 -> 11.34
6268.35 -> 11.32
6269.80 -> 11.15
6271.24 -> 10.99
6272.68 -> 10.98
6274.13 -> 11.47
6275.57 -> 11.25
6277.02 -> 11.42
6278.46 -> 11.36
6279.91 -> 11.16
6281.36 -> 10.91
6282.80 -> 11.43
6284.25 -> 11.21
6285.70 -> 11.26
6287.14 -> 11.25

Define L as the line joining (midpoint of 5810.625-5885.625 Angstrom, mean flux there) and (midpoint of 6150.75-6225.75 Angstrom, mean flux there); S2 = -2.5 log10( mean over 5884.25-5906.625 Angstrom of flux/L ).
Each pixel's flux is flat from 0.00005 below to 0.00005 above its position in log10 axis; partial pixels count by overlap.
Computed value 0.08 mag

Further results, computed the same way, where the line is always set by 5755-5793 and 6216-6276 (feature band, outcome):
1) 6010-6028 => 0.00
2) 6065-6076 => -0.02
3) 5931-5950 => 0.00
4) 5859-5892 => 0.02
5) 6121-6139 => 0.02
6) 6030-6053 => -0.02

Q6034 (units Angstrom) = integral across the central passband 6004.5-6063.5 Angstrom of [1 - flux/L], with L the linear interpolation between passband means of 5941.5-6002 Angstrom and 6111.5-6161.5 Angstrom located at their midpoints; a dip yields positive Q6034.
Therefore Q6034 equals -0.5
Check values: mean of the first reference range 11.7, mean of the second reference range 11.2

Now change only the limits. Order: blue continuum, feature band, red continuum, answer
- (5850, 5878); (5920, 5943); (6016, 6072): 0.02 Angstrom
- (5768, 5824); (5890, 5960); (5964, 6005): 1.29 Angstrom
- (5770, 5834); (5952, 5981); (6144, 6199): -0.12 Angstrom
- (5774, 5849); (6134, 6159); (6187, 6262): 0.31 Angstrom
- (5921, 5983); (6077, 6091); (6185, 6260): 0.08 Angstrom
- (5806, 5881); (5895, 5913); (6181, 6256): 0.51 Angstrom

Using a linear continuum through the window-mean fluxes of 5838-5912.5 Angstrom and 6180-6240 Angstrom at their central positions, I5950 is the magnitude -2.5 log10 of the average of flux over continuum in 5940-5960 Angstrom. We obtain -0.01 mag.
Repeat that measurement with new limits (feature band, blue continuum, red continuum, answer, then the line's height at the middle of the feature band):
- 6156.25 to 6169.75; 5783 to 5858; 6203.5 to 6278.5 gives 0.05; 11.2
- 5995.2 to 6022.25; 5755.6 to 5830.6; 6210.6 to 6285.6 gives 0.00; 11.6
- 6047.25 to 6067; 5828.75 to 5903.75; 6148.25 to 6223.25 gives -0.02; 11.3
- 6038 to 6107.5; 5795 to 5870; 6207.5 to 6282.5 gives -0.01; 11.4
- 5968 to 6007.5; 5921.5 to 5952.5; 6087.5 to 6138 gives -0.01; 11.6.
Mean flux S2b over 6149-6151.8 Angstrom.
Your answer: 11.4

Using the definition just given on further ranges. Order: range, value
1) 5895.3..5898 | 9.66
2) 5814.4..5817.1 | 11.6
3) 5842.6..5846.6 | 12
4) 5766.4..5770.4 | 12.4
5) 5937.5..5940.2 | 11.4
